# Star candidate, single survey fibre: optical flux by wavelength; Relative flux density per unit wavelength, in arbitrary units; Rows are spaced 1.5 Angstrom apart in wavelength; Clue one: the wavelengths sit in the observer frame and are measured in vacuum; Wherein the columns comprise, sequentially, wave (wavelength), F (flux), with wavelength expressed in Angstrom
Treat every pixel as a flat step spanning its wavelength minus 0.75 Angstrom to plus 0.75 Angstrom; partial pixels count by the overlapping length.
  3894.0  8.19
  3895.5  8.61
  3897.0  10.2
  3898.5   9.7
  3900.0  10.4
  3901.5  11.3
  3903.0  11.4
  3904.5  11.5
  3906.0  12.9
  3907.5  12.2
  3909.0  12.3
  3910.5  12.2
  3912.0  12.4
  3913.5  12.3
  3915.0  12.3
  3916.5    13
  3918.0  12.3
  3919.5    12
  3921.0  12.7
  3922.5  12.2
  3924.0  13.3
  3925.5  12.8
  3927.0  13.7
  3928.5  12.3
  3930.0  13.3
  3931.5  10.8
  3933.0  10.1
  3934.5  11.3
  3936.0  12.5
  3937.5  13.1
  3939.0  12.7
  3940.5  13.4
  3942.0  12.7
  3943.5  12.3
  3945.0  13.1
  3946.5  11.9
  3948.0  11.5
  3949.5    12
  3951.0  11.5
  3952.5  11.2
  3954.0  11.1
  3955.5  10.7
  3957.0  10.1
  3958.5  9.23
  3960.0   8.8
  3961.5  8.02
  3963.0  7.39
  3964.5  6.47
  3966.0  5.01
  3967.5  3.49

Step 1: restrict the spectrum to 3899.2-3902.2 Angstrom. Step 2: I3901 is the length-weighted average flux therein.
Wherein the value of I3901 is 10.8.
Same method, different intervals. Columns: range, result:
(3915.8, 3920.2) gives 12.4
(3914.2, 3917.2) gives 12.6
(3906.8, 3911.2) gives 12.2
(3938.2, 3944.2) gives 12.8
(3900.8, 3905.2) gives 11.4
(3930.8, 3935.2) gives 10.7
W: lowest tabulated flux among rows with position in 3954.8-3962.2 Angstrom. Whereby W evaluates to 8.02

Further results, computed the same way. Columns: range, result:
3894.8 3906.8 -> 8.61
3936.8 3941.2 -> 12.7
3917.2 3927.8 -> 12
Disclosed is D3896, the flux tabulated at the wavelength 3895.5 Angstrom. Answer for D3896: 8.61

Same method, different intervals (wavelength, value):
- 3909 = 12.3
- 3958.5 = 9.23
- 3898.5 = 9.7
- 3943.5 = 12.3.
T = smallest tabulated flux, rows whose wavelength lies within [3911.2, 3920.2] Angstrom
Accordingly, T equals 12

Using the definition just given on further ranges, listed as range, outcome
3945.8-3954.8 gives 11.1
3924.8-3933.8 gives 10.1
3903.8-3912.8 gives 11.5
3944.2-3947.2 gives 11.9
